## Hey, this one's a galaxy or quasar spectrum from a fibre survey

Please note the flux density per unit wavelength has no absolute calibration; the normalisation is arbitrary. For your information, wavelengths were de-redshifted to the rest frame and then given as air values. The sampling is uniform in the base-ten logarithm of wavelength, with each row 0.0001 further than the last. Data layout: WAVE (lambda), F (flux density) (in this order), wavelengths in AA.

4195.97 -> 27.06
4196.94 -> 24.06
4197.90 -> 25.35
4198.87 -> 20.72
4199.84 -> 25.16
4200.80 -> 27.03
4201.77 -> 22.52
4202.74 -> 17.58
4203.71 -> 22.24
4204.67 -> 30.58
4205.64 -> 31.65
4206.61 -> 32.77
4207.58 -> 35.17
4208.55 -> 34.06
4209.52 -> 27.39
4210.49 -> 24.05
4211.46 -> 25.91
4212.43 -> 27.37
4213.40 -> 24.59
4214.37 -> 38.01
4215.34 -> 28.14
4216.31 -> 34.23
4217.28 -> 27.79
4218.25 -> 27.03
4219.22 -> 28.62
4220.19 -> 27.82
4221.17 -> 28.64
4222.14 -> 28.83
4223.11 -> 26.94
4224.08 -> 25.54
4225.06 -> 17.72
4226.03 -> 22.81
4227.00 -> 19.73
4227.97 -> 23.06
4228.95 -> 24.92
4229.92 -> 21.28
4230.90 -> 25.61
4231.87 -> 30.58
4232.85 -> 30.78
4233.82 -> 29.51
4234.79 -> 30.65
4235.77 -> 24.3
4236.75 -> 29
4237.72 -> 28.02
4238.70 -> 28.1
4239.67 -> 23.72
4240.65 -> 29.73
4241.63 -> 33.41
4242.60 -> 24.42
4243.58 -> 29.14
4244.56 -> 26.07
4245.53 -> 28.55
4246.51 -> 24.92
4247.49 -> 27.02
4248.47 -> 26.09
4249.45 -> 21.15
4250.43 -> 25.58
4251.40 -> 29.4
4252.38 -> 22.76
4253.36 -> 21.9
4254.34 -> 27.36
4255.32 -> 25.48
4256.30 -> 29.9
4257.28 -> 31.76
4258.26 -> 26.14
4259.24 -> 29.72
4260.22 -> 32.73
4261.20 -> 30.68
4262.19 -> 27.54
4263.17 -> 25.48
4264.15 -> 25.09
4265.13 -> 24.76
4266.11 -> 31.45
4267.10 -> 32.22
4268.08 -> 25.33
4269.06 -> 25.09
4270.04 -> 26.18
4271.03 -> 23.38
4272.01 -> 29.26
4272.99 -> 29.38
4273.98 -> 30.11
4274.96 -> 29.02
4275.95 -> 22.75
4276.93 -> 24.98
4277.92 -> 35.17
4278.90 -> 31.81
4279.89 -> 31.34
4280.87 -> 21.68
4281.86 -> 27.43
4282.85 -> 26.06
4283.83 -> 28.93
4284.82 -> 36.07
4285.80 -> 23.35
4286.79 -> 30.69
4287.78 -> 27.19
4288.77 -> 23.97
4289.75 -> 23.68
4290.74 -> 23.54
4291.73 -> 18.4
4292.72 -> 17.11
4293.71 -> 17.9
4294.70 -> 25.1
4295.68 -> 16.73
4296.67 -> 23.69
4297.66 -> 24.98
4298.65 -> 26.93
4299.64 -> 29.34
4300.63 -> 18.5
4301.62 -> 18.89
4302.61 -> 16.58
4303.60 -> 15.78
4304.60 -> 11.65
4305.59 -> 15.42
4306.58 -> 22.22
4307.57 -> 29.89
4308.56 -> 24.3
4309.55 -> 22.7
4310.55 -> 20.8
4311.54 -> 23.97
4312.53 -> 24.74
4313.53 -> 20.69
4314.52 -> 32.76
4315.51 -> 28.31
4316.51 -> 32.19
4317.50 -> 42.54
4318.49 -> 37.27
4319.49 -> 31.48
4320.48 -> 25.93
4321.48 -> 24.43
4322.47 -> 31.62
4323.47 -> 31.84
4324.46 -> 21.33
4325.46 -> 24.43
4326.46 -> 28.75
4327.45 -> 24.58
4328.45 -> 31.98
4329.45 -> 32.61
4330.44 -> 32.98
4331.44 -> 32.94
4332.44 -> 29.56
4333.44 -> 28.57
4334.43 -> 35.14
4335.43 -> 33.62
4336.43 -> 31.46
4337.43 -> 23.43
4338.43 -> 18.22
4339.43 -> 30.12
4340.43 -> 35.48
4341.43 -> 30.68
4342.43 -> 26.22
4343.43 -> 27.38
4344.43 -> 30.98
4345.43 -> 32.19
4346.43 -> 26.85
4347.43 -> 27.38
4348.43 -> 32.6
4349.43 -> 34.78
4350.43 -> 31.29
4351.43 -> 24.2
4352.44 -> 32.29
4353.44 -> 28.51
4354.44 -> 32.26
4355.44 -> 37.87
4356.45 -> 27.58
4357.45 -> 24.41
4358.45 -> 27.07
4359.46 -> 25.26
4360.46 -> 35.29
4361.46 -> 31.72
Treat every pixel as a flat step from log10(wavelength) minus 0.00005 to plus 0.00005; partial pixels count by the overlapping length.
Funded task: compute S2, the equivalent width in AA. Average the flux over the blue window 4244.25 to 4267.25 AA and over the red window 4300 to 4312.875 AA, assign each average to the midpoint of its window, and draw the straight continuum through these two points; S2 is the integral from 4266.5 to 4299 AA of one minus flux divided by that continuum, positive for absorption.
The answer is -3.3 AA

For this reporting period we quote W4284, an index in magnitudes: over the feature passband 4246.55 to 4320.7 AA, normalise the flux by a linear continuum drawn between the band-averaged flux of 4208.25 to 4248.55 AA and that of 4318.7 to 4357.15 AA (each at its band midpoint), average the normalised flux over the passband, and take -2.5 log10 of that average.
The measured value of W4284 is 0.10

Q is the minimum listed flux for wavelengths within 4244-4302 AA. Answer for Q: 16.73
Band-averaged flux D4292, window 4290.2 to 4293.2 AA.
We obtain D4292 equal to 19.7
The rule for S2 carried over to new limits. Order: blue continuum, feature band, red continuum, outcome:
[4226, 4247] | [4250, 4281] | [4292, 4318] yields -3.0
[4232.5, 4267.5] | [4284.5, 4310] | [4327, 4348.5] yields 5.6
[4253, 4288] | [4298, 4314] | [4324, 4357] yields 4.1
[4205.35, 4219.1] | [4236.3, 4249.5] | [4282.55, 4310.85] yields 0.0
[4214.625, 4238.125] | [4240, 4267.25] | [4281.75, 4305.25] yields -2.4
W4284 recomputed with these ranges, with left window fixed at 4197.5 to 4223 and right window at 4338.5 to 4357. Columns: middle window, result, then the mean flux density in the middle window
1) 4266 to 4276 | 0.04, 27.7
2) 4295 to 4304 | 0.34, 21.4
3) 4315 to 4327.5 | 0.00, 29.8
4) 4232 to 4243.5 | -0.01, 28.4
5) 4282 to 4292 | 0.11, 26.4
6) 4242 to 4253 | 0.10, 26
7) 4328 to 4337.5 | -0.06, 31.6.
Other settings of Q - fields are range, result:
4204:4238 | 17.72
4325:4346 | 18.22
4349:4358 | 24.2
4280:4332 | 11.65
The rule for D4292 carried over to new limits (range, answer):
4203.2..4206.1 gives 28.1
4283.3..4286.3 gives 29.5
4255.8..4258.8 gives 29.3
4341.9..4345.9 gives 29.2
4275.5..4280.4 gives 29.3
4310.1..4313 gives 23.2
